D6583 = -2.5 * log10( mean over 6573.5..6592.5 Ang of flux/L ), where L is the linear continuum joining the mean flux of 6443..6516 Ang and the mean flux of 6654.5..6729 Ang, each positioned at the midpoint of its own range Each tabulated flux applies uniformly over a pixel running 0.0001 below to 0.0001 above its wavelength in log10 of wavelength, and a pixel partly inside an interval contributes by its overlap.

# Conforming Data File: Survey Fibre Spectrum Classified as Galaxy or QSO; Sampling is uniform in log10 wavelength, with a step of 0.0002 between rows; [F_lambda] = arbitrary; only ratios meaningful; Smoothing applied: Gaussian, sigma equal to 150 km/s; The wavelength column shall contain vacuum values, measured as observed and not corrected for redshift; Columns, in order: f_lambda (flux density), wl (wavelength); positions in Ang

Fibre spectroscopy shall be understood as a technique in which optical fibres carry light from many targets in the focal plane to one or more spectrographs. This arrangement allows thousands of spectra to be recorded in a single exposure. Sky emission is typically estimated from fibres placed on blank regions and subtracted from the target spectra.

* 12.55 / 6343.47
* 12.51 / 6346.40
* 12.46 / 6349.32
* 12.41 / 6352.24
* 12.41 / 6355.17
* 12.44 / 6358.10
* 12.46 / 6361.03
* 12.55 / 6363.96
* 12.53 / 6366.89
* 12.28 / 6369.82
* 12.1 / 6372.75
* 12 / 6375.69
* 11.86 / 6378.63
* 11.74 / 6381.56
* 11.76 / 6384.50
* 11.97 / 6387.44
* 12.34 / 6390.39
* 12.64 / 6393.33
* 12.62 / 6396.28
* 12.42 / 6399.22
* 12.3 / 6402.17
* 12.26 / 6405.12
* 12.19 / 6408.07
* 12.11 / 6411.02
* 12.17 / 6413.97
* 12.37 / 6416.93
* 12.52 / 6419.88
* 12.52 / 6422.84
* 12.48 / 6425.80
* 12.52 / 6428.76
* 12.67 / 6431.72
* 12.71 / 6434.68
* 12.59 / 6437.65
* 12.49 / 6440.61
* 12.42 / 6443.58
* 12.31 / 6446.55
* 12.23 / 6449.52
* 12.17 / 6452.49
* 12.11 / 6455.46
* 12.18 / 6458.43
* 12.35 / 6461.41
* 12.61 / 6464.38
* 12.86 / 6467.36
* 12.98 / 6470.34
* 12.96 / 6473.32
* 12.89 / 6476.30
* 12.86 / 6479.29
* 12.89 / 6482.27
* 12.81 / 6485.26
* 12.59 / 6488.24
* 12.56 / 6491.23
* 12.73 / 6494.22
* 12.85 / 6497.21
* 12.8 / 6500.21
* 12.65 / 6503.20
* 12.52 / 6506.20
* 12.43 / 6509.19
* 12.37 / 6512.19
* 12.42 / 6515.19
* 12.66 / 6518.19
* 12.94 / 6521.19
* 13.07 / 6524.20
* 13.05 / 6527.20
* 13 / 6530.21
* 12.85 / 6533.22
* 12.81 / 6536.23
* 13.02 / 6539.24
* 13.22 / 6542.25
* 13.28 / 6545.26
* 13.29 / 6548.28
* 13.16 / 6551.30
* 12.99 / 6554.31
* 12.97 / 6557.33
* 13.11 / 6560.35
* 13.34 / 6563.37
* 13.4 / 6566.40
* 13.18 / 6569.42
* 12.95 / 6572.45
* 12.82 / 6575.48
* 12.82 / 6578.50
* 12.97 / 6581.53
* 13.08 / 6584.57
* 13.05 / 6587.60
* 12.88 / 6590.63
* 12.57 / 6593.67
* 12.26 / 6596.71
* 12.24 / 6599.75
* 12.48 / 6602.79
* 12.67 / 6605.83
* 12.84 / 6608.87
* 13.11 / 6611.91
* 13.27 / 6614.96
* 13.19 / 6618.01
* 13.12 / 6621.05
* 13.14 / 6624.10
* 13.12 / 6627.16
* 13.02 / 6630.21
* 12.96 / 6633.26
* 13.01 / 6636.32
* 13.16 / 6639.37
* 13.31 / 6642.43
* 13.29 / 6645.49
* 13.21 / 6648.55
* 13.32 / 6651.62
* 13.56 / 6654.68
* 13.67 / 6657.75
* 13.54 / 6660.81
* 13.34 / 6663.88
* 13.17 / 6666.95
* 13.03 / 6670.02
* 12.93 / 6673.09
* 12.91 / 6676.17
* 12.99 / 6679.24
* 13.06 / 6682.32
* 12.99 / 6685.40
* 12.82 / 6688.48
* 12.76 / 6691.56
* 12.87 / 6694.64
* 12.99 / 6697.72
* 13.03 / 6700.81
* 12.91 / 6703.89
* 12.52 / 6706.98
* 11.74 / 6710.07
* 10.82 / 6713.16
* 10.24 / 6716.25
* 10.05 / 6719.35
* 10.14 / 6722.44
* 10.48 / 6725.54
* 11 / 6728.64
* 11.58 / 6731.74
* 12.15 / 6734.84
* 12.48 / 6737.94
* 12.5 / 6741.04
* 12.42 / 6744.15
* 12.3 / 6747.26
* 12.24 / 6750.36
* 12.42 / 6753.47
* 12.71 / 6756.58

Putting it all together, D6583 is -0.04 mag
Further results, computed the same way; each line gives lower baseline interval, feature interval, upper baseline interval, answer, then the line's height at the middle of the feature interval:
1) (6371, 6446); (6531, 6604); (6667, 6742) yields -0.063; 12.2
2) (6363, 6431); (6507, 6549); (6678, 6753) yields -0.060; 12.2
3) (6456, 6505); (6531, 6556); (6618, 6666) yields -0.013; 12.9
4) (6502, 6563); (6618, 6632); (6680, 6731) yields -0.063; 12.4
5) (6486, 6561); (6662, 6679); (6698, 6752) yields -0.091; 12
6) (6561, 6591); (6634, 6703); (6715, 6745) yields -0.098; 12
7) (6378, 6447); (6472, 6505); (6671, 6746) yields -0.043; 12.3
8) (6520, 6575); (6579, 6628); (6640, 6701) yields 0.020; 13.1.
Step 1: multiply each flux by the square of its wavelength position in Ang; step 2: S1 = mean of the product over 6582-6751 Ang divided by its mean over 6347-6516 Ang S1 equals 1.1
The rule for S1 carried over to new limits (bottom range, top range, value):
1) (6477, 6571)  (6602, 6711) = 1.05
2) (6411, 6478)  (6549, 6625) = 1.08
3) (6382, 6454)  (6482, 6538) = 1.06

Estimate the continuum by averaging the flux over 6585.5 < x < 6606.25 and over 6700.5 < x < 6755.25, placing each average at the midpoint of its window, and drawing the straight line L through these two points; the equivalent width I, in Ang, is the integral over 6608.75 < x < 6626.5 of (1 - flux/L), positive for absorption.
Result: -1.0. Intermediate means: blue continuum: 12.6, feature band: 13.1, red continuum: 11.7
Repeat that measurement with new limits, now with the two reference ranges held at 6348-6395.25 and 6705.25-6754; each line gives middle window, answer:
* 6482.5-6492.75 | -0.56 Ang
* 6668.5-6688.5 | -2.26 Ang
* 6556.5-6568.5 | -1.35 Ang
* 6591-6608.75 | -1.05 Ang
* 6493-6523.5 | -1.69 Ang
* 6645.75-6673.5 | -3.87 Ang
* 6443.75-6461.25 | -0.20 Ang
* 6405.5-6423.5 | -0.20 Ang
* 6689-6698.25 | -0.98 Ang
